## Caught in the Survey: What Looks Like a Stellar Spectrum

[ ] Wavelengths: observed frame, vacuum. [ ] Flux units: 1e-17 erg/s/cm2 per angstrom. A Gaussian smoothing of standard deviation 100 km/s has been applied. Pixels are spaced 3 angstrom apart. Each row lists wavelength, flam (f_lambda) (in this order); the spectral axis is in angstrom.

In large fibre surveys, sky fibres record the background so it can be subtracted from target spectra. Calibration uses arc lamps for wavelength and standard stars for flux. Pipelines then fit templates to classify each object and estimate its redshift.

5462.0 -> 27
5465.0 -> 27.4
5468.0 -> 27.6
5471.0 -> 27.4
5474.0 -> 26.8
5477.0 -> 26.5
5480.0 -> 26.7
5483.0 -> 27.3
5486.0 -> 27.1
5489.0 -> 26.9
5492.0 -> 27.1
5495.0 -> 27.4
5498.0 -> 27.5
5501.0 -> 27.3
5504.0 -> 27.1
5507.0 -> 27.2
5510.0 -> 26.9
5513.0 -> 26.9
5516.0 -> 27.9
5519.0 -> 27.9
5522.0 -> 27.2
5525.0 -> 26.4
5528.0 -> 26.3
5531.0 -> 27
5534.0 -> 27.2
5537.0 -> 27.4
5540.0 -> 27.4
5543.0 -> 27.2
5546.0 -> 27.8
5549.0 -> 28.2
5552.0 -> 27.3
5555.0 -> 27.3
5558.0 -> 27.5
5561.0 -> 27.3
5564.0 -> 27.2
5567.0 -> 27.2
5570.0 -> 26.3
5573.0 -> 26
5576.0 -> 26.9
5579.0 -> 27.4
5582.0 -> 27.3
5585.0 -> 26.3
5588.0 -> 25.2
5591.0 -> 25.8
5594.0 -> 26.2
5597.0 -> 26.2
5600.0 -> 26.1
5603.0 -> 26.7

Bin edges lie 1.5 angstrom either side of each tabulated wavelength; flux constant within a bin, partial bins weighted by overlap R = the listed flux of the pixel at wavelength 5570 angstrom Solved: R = 26.3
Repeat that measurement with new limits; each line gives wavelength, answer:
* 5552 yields 27.3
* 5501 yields 27.3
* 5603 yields 26.7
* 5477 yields 26.5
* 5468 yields 27.6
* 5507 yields 27.2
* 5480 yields 26.7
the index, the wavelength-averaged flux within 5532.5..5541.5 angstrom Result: 27.3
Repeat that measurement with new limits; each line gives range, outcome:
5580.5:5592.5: 26.2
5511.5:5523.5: 27.5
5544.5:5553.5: 27.8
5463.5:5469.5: 27.5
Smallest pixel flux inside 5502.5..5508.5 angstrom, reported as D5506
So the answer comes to 27.1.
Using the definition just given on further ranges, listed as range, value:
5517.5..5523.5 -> 27.2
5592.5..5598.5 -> 26.2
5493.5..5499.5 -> 27.4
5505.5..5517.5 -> 26.9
